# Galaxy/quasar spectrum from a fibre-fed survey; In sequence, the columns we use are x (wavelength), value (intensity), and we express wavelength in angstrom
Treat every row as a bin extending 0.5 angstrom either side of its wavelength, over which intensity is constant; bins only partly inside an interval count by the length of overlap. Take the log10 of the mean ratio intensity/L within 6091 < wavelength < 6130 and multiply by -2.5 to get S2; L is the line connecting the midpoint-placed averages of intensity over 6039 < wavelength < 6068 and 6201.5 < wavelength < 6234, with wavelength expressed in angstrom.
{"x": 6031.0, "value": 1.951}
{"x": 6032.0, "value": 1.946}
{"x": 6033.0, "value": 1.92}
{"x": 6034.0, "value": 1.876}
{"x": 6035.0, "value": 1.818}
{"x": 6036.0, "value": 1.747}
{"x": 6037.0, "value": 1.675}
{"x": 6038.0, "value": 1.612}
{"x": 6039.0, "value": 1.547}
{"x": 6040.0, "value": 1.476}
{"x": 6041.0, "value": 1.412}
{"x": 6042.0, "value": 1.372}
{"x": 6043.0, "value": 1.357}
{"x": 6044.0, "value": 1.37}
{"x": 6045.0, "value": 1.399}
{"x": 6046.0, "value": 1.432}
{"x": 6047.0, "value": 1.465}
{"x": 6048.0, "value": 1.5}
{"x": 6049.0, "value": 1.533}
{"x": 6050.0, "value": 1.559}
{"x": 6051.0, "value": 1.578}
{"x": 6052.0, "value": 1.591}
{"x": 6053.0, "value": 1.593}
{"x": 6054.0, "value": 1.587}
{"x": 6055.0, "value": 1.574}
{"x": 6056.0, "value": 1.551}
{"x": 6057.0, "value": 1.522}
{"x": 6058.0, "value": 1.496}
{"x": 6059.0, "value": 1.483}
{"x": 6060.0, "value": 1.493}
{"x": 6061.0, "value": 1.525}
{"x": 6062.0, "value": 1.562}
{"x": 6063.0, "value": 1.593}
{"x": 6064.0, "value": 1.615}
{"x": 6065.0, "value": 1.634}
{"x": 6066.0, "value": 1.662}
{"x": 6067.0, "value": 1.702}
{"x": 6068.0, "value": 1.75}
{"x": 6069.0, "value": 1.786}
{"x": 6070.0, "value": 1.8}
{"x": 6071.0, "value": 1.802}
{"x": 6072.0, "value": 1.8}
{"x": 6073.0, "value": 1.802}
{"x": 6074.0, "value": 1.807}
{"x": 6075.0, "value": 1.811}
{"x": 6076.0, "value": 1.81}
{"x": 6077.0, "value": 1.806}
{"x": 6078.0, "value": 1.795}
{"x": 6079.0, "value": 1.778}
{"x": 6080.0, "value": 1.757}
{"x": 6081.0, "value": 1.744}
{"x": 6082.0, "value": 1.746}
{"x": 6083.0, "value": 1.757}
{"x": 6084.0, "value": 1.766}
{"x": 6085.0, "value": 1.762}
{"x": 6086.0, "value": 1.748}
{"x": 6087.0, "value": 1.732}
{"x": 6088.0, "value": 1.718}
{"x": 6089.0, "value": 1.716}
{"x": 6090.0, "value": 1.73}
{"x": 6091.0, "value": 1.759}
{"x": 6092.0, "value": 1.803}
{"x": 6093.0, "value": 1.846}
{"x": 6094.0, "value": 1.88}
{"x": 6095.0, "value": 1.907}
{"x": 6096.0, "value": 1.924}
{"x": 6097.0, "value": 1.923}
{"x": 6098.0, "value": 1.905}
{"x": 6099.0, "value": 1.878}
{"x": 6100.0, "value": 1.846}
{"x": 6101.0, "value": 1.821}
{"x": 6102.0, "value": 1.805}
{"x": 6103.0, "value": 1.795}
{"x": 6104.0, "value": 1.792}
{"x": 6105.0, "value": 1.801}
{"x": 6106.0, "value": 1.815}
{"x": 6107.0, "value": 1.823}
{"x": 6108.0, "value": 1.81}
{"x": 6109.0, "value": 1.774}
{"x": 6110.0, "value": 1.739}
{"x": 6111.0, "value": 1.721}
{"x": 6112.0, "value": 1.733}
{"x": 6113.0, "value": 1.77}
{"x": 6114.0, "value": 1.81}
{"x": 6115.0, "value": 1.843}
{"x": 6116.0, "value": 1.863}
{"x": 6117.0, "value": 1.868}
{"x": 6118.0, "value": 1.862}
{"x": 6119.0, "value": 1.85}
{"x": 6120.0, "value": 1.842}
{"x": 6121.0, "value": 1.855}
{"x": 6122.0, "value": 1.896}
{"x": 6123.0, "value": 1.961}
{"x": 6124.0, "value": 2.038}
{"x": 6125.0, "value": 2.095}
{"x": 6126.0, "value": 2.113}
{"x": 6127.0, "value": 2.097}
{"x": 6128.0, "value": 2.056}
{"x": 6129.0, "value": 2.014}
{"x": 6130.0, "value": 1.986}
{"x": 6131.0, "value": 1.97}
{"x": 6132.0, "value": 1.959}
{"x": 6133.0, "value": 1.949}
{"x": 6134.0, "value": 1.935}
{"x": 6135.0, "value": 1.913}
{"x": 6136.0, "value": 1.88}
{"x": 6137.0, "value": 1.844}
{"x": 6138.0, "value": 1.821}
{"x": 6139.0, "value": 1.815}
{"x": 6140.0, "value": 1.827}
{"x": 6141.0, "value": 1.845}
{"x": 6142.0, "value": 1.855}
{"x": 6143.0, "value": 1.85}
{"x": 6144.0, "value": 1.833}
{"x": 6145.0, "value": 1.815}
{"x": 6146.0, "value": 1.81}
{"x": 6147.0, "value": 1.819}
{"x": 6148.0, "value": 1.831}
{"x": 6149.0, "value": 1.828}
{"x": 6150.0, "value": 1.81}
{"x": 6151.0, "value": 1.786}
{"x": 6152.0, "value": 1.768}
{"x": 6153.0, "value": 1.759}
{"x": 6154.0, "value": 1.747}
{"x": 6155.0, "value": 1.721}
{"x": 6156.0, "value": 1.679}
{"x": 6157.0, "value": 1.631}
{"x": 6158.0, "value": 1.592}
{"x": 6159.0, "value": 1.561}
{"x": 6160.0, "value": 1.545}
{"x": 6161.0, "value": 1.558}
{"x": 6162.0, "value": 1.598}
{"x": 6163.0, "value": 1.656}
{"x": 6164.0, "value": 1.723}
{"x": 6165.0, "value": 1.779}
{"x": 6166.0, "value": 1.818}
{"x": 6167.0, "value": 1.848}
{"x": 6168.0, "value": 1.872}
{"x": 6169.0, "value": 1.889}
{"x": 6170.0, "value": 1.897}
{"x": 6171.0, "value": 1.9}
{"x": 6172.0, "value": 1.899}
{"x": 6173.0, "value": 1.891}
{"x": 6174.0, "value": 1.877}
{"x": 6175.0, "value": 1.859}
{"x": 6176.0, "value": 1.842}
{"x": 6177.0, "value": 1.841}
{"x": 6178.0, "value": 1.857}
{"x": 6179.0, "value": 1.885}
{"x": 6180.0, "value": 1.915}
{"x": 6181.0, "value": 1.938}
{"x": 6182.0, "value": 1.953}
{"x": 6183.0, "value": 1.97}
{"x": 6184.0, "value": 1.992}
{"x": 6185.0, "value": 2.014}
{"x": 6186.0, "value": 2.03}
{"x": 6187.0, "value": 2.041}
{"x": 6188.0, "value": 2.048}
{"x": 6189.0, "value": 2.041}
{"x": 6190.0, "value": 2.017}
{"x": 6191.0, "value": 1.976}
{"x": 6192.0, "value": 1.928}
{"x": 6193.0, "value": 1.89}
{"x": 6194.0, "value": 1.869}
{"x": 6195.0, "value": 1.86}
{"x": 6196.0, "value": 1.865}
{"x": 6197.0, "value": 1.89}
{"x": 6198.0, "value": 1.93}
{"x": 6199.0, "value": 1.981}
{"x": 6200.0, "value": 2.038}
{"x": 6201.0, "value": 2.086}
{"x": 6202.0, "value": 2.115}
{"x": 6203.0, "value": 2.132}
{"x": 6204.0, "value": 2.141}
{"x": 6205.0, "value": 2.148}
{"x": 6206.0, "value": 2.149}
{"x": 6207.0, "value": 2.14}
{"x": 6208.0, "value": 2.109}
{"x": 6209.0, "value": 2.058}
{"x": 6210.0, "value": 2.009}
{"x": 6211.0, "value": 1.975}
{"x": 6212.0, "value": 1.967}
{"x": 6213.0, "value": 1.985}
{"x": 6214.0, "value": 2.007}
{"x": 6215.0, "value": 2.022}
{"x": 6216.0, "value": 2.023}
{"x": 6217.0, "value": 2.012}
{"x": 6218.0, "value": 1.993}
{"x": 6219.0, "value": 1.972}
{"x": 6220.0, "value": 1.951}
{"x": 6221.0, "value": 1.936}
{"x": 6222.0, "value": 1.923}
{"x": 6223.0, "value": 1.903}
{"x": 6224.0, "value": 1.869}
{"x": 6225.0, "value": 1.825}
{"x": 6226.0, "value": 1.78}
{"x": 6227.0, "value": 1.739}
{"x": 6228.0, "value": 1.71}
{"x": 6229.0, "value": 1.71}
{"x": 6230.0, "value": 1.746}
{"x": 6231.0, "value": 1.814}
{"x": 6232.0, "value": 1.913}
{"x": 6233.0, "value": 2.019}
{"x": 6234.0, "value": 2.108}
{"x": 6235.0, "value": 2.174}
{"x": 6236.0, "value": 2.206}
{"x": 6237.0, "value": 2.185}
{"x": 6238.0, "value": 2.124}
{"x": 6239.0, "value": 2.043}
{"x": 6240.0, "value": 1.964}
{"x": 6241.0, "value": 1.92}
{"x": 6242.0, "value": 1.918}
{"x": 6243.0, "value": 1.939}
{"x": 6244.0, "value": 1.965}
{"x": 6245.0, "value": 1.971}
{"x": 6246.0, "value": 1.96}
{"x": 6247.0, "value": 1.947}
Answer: -0.12 mag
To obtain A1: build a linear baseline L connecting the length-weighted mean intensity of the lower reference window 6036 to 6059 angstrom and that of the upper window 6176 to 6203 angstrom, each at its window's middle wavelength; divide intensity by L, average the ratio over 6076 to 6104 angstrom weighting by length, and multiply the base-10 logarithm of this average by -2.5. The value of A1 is -0.097 mag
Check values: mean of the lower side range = 1.51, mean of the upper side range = 1.96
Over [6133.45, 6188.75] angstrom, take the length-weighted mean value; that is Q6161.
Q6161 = 1.83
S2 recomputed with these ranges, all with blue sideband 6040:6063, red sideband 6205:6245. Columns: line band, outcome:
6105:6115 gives -0.078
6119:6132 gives -0.169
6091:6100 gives -0.159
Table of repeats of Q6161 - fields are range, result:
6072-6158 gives 1.83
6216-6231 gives 1.87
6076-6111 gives 1.8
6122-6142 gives 1.95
